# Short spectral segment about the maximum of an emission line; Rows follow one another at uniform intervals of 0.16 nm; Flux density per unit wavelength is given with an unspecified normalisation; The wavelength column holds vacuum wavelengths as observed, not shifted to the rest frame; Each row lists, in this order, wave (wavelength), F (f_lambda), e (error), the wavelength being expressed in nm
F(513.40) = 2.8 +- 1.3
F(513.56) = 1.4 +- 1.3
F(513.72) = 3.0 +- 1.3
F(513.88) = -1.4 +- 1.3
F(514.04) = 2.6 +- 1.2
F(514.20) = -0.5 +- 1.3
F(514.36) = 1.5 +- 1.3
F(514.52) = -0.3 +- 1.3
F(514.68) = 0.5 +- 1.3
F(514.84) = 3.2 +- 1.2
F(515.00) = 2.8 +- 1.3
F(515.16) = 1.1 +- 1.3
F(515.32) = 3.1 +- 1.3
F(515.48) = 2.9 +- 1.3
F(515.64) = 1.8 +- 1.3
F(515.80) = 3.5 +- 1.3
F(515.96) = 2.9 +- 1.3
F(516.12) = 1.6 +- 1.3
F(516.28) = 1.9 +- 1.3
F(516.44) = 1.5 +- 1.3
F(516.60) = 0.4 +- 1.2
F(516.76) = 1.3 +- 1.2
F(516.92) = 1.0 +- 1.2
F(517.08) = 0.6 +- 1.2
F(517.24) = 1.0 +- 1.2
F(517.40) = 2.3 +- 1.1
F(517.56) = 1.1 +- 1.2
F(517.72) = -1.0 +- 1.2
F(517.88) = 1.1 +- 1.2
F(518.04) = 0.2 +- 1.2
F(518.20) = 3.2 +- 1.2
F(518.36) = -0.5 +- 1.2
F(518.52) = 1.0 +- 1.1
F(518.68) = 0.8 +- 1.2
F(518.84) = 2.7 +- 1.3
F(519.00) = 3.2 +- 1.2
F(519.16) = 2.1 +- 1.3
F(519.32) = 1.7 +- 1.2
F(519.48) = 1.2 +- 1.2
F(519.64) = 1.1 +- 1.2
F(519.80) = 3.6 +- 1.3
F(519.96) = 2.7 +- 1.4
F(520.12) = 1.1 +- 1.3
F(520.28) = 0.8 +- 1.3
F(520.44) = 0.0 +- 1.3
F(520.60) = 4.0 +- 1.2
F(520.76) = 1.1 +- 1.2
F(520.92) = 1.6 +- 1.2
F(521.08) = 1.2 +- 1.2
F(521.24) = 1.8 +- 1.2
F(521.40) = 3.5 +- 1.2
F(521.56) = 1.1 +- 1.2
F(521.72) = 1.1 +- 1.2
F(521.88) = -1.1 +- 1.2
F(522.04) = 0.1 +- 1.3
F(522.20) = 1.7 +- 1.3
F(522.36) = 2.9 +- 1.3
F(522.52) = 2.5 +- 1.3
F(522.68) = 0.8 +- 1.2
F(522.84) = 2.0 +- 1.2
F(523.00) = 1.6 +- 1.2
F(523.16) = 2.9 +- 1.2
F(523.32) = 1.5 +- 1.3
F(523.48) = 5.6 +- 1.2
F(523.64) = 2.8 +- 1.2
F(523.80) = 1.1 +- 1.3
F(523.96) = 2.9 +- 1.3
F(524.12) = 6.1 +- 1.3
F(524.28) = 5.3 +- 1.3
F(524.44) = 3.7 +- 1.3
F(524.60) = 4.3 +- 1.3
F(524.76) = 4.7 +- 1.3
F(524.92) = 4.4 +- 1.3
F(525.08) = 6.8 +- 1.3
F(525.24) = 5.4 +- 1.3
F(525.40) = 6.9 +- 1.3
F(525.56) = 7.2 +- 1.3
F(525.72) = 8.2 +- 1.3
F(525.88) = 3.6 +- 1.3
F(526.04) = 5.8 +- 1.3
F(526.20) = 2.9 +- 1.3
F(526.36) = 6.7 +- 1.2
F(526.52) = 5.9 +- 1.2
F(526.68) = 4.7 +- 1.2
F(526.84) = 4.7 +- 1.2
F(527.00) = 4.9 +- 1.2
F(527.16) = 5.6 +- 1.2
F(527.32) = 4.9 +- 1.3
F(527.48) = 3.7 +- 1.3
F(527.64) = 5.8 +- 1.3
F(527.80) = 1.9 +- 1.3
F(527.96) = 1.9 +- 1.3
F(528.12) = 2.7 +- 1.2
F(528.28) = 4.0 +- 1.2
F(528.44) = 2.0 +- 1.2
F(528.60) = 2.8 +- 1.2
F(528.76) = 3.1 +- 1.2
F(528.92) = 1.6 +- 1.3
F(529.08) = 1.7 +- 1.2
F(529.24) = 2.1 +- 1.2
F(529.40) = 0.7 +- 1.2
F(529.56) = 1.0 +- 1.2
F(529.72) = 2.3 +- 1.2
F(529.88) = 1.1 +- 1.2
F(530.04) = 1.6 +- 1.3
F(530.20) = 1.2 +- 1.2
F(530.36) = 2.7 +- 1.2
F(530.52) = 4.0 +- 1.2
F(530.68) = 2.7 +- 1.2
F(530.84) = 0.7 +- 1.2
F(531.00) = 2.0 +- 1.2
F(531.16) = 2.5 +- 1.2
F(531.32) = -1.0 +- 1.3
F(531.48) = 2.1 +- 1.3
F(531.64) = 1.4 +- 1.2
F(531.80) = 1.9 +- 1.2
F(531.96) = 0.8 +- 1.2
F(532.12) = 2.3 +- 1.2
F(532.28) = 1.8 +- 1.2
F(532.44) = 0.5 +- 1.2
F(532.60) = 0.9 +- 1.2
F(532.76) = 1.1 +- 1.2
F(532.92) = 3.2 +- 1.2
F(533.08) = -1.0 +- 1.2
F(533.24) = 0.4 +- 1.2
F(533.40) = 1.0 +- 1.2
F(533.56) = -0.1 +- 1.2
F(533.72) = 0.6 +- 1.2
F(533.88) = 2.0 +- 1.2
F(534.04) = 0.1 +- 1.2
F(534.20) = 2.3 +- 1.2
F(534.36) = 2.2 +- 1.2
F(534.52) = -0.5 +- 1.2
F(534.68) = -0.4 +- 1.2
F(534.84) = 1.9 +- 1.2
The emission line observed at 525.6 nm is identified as C IV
